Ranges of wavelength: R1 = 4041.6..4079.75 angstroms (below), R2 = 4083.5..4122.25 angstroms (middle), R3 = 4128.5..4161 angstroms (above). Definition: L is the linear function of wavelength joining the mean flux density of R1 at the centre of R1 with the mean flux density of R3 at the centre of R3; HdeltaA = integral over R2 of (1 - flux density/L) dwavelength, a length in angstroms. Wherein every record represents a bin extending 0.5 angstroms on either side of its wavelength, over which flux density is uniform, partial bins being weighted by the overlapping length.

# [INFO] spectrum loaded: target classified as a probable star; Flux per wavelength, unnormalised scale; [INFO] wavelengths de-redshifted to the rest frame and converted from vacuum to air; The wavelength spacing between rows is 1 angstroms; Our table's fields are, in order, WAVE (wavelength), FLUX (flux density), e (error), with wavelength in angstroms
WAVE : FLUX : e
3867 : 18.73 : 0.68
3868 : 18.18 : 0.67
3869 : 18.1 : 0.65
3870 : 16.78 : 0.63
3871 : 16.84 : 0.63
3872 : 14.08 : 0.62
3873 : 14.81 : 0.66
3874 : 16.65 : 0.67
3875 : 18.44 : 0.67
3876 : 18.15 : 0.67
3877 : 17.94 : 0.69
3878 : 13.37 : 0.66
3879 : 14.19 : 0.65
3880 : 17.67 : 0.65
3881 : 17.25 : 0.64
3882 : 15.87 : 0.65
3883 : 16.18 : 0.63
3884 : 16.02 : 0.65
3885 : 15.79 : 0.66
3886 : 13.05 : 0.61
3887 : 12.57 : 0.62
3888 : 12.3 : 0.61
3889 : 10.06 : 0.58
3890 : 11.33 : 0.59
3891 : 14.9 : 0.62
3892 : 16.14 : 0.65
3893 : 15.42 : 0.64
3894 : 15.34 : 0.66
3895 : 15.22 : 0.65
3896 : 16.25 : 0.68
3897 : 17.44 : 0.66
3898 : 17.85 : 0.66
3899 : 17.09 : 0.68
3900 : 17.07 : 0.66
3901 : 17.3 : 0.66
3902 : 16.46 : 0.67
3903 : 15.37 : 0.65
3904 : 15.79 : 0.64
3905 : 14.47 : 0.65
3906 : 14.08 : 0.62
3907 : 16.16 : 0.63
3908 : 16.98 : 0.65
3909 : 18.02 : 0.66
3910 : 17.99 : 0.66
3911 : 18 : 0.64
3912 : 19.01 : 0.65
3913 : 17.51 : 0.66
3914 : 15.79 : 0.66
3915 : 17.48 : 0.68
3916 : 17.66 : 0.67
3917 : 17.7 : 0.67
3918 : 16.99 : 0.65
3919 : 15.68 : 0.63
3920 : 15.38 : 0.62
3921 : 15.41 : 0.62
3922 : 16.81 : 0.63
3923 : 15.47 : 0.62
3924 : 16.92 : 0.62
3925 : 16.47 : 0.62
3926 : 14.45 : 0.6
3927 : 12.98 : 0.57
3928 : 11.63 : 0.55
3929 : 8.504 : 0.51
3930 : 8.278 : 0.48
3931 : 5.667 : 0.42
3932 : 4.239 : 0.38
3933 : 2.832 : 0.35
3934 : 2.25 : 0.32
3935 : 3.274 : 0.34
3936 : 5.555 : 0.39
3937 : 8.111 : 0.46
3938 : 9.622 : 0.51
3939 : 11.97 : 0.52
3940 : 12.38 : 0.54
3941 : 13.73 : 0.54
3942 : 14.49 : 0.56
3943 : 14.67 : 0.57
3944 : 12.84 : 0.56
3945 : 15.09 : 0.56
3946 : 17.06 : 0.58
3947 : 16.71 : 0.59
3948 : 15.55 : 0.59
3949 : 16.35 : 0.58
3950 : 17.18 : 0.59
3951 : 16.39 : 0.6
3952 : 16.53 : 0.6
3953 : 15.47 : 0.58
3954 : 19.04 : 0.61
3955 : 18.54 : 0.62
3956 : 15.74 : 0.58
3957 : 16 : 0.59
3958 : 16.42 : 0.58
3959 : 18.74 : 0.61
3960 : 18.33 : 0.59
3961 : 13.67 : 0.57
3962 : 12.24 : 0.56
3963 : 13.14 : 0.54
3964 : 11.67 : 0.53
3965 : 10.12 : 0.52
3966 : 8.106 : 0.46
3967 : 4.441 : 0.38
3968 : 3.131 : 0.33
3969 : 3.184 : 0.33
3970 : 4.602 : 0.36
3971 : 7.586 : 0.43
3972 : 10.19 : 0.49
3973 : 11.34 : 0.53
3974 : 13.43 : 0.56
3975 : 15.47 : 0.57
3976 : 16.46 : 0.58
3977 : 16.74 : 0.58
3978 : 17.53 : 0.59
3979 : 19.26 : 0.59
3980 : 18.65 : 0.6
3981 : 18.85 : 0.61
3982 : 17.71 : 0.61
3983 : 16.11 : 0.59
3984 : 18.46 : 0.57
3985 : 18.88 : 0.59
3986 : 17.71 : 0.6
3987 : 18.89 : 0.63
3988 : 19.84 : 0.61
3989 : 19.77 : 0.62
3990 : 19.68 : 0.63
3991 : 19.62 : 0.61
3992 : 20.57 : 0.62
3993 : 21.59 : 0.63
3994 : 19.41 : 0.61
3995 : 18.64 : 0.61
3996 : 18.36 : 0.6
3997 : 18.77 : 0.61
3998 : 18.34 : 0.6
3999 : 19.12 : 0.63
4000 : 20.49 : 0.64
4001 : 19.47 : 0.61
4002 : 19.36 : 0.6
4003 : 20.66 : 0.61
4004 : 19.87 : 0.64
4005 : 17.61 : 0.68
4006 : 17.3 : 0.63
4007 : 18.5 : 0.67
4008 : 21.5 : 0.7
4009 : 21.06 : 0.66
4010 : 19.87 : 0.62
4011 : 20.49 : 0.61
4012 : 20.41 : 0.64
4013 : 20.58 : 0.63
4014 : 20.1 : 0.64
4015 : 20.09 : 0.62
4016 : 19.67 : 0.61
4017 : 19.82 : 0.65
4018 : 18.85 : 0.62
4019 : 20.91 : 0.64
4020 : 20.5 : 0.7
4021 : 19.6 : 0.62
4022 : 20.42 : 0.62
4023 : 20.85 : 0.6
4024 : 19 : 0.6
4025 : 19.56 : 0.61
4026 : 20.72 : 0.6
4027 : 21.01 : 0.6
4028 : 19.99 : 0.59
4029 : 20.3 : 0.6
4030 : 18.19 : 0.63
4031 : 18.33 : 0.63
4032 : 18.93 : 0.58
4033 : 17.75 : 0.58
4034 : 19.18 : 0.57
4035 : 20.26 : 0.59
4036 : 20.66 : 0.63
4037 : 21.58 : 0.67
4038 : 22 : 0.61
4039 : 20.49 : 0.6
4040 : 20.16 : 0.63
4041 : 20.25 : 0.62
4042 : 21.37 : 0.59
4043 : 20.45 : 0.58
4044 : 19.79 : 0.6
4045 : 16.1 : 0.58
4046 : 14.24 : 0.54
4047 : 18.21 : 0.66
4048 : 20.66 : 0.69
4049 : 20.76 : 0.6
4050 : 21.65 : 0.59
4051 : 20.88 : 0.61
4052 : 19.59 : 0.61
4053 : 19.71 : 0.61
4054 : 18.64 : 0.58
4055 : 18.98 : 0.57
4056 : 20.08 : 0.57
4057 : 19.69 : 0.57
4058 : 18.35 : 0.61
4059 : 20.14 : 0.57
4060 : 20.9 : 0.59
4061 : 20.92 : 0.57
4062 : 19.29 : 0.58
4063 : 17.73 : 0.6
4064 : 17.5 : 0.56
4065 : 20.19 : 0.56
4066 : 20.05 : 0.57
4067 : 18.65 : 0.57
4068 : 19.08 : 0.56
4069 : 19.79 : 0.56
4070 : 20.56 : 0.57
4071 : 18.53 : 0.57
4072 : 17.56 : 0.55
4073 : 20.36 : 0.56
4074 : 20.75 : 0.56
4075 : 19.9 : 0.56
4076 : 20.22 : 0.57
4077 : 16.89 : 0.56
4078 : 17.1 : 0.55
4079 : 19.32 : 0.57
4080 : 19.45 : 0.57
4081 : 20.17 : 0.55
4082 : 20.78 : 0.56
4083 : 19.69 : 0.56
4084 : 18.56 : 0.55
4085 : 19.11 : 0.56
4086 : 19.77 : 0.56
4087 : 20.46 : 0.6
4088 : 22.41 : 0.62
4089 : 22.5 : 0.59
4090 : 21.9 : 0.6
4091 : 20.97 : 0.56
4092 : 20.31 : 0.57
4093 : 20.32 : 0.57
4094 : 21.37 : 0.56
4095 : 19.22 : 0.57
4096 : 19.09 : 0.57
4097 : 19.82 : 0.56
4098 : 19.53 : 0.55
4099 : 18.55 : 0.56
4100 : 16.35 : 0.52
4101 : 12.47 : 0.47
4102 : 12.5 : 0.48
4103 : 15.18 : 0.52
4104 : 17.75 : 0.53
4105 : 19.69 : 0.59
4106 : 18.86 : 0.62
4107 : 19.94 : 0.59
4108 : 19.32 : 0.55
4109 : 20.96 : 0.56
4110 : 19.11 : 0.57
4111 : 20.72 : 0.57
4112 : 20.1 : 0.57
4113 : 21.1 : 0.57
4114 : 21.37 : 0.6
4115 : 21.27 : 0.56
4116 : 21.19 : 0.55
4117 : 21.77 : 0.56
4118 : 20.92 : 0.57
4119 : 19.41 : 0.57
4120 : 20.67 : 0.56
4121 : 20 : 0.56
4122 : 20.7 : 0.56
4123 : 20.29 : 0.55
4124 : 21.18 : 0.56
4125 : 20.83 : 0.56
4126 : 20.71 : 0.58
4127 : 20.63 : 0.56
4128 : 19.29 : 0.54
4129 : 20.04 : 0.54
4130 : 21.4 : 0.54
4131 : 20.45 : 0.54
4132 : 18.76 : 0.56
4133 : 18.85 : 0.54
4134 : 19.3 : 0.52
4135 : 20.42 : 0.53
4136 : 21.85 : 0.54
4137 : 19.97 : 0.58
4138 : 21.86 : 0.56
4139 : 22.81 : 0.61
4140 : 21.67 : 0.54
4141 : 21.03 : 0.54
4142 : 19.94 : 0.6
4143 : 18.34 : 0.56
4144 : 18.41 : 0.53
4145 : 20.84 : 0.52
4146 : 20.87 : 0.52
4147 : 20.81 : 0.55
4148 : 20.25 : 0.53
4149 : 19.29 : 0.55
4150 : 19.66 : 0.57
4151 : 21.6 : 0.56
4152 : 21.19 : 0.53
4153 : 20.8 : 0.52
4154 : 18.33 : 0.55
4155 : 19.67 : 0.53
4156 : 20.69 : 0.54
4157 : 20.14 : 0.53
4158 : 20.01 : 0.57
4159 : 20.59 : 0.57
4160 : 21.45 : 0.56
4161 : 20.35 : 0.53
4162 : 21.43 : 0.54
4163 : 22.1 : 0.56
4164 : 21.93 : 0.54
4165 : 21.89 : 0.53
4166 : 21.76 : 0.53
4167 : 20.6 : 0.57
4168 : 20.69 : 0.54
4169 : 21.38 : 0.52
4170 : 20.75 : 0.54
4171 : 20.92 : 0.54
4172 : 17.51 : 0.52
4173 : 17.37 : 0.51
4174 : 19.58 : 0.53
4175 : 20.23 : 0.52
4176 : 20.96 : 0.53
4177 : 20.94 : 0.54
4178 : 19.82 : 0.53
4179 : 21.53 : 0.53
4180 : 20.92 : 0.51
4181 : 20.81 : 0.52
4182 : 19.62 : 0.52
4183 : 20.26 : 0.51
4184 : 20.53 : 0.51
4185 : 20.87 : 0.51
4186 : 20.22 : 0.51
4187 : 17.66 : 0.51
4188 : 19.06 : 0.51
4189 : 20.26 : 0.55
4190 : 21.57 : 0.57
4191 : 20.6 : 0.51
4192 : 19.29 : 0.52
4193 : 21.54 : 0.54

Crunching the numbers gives 0.44 angstroms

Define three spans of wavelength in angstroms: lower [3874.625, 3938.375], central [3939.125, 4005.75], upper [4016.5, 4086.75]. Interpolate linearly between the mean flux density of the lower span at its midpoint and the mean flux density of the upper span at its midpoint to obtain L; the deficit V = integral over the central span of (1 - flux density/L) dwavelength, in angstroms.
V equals 3.7 angstroms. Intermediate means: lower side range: 14.3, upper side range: 19.6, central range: 15.8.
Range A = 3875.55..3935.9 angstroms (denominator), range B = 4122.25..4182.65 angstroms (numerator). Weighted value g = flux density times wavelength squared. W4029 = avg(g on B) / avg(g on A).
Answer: 1.6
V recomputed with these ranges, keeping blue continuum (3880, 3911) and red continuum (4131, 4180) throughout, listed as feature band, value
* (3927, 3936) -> 5.56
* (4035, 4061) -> -1.98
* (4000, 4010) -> -1.08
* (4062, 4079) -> -0.19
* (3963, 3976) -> 6.05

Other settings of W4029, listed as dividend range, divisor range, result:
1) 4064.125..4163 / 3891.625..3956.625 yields 1.51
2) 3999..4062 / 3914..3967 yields 1.55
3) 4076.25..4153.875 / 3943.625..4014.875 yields 1.29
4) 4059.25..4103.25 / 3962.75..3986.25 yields 1.56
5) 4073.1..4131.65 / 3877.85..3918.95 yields 1.37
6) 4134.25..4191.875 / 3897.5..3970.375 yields 1.68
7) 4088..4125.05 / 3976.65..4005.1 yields 1.10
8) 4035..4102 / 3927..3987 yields 1.60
